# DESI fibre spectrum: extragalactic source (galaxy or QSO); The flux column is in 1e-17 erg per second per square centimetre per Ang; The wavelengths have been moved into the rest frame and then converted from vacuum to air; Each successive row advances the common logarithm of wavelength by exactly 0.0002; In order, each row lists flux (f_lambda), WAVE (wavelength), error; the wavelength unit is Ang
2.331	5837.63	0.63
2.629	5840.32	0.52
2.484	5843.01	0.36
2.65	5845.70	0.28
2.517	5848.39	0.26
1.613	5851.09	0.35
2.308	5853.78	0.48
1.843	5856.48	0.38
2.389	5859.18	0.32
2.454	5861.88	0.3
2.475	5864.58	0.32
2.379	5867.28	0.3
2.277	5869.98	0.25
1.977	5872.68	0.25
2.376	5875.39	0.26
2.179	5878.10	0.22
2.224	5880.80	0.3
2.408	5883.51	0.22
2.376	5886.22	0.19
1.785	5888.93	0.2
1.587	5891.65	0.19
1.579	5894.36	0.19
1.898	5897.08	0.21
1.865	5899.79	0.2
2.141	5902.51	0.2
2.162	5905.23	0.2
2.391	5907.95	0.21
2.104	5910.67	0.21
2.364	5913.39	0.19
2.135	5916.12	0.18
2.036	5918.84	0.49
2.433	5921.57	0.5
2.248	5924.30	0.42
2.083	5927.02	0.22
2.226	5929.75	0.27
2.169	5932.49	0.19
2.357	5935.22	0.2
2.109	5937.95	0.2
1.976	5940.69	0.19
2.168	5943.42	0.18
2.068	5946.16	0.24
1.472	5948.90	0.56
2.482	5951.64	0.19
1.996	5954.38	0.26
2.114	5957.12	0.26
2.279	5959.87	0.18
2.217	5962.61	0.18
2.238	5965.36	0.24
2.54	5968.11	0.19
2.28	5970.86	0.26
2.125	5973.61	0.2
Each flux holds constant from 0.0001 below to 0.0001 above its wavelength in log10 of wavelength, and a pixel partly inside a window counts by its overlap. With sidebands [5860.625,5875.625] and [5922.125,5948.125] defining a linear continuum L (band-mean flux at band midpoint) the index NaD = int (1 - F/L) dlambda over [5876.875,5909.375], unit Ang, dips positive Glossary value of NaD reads 3.0 Ang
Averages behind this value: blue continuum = 2.32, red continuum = 2.15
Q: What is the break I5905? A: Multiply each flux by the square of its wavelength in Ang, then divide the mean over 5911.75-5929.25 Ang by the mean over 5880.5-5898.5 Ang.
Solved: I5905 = 1.14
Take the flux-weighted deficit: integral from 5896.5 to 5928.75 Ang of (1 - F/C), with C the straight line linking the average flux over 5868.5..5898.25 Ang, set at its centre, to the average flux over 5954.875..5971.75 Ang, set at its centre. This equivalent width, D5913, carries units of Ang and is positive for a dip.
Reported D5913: -0.4 Ang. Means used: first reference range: 2.06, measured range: 2.16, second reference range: 2.26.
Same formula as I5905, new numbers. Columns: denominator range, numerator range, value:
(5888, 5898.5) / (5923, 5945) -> 1.28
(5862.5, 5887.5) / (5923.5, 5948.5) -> 0.94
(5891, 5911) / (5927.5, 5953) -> 1.08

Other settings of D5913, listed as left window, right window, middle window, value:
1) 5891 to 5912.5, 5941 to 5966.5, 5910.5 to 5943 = -2.3 Ang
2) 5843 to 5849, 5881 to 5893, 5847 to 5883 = 1.3 Ang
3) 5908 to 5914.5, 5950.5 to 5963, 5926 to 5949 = 1.4 Ang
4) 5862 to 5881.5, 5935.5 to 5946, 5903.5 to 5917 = -0.3 Ang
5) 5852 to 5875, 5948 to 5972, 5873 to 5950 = 4.1 Ang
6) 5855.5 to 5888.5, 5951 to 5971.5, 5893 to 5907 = 2.0 Ang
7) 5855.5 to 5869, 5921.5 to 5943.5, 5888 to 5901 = 3.0 Ang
